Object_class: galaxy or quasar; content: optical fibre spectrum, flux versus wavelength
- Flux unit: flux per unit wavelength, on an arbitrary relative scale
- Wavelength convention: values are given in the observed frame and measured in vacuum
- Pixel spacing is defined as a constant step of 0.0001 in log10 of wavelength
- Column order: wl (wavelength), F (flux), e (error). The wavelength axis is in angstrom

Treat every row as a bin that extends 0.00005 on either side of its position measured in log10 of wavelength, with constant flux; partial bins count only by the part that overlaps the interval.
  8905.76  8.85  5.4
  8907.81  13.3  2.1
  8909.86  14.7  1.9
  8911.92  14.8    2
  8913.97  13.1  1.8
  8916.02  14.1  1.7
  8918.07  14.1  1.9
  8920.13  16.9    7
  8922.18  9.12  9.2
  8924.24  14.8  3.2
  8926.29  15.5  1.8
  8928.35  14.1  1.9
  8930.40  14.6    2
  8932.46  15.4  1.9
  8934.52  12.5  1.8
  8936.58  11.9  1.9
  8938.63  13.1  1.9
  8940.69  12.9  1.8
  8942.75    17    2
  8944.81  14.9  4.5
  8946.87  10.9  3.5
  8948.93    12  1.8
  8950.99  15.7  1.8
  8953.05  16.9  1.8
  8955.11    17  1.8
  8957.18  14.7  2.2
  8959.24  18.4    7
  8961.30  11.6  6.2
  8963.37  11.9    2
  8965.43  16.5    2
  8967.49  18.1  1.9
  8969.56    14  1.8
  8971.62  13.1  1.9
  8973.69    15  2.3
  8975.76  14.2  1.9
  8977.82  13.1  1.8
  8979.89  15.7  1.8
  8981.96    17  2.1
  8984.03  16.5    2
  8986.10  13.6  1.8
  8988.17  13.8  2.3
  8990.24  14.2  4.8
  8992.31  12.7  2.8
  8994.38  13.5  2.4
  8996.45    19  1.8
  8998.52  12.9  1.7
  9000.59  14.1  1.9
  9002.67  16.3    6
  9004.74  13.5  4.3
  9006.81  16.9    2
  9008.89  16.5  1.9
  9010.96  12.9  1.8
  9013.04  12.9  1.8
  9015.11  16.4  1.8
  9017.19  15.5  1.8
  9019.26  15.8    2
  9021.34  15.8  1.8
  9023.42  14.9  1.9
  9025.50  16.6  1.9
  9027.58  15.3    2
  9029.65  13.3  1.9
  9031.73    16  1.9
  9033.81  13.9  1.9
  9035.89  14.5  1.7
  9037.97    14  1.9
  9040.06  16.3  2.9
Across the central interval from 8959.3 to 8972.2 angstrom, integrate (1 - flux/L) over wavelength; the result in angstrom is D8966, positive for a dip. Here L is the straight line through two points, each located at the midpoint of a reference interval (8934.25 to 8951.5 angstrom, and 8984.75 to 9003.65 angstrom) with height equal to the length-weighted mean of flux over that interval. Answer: -0.6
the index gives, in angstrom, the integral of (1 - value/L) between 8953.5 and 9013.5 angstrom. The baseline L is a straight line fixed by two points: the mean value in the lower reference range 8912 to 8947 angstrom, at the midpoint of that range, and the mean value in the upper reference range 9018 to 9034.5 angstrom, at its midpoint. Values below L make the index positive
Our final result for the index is -0.83 angstrom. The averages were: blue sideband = 13.9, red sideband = 15.2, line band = 14.9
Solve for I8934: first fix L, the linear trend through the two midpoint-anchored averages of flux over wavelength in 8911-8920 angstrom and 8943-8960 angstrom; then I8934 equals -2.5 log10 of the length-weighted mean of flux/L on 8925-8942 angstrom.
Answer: 0.066 mag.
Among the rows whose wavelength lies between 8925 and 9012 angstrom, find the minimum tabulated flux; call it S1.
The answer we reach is 10.9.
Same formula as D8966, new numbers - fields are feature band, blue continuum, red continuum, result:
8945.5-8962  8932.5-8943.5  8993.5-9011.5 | -0.90 angstrom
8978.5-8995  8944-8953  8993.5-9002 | 0.06 angstrom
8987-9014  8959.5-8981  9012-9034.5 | 0.56 angstrom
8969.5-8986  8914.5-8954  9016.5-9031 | -0.17 angstrom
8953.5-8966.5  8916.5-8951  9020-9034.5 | -0.86 angstrom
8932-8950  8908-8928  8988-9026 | 1.22 angstrom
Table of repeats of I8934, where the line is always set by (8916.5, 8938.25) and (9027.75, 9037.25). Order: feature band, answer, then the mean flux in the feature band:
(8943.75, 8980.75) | -0.04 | 14.6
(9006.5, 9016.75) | -0.05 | 15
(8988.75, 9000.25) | -0.01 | 14.4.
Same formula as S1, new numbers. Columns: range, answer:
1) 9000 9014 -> 12.9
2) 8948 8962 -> 11.6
